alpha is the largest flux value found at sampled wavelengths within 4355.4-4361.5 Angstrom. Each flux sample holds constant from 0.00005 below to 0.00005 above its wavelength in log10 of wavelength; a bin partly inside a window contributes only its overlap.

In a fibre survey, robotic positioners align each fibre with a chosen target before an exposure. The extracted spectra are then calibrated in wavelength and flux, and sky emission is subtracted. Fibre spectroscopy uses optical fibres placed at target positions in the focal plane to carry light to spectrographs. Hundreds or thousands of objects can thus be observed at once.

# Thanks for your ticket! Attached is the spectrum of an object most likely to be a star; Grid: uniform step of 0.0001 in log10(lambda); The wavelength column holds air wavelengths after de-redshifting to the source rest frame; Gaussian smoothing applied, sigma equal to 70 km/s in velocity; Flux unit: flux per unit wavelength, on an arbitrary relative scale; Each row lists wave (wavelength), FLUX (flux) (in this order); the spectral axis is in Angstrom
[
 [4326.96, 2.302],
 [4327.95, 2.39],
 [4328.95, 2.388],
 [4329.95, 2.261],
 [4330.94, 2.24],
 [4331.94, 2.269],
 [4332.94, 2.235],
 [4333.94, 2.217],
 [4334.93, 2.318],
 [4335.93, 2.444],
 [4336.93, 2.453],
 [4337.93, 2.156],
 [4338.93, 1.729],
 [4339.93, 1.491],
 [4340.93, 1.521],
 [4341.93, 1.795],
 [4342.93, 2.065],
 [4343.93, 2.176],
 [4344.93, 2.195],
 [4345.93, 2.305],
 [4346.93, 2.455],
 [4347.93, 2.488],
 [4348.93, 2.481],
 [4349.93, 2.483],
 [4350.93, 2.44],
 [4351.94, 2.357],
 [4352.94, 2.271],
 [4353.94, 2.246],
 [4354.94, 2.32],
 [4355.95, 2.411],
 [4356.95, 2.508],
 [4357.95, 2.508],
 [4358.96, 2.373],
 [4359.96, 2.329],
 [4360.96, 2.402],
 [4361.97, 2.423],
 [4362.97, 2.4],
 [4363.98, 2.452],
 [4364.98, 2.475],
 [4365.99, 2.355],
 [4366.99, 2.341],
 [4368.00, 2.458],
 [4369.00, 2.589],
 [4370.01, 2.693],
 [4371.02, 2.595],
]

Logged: 2.508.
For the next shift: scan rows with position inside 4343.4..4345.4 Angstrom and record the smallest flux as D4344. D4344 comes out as 2.176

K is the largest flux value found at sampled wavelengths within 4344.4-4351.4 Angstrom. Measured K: 2.488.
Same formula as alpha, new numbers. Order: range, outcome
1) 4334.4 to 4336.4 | 2.444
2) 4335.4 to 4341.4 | 2.453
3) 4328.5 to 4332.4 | 2.388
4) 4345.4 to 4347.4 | 2.455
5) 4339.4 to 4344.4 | 2.176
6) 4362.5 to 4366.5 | 2.475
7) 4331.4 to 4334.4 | 2.269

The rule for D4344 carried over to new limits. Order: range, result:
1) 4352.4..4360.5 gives 2.246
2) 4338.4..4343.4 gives 1.491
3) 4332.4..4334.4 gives 2.217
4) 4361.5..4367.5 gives 2.341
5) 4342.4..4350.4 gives 2.065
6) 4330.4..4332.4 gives 2.24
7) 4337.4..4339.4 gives 1.729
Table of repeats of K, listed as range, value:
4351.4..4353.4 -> 2.357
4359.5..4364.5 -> 2.452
